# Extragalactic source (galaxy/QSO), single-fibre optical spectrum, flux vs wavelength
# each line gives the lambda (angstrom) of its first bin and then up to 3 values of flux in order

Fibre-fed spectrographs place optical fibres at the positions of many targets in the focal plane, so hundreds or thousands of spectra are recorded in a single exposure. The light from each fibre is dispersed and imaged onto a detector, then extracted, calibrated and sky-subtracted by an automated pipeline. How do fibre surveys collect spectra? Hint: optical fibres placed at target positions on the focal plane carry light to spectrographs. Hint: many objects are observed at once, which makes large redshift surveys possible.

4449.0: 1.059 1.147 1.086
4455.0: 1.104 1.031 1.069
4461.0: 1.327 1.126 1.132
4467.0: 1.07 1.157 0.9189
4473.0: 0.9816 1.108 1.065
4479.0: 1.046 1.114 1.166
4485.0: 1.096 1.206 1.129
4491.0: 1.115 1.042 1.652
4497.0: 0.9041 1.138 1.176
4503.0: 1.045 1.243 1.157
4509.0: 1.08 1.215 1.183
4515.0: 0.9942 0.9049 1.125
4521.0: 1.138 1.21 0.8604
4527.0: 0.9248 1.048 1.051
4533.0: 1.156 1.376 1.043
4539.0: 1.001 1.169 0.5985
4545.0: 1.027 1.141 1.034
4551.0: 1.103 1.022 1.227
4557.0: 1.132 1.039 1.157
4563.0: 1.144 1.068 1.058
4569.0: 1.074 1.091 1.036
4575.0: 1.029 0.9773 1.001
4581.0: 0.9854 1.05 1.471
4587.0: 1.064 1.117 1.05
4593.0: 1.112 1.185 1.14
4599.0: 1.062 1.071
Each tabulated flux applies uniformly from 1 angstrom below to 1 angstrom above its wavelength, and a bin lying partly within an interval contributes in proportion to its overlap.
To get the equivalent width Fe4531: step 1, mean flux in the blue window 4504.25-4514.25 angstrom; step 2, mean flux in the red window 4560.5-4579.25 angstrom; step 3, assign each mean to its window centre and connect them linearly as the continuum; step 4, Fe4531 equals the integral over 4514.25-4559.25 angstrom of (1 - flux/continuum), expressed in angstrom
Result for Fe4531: 2.5 angstrom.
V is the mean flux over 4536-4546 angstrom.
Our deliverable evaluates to 0.968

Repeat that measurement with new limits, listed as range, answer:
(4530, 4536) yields 1.19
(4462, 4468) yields 1.11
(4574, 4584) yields 1.01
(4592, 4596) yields 1.15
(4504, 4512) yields 1.17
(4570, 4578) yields 1.03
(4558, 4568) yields 1.09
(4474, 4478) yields 1.09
